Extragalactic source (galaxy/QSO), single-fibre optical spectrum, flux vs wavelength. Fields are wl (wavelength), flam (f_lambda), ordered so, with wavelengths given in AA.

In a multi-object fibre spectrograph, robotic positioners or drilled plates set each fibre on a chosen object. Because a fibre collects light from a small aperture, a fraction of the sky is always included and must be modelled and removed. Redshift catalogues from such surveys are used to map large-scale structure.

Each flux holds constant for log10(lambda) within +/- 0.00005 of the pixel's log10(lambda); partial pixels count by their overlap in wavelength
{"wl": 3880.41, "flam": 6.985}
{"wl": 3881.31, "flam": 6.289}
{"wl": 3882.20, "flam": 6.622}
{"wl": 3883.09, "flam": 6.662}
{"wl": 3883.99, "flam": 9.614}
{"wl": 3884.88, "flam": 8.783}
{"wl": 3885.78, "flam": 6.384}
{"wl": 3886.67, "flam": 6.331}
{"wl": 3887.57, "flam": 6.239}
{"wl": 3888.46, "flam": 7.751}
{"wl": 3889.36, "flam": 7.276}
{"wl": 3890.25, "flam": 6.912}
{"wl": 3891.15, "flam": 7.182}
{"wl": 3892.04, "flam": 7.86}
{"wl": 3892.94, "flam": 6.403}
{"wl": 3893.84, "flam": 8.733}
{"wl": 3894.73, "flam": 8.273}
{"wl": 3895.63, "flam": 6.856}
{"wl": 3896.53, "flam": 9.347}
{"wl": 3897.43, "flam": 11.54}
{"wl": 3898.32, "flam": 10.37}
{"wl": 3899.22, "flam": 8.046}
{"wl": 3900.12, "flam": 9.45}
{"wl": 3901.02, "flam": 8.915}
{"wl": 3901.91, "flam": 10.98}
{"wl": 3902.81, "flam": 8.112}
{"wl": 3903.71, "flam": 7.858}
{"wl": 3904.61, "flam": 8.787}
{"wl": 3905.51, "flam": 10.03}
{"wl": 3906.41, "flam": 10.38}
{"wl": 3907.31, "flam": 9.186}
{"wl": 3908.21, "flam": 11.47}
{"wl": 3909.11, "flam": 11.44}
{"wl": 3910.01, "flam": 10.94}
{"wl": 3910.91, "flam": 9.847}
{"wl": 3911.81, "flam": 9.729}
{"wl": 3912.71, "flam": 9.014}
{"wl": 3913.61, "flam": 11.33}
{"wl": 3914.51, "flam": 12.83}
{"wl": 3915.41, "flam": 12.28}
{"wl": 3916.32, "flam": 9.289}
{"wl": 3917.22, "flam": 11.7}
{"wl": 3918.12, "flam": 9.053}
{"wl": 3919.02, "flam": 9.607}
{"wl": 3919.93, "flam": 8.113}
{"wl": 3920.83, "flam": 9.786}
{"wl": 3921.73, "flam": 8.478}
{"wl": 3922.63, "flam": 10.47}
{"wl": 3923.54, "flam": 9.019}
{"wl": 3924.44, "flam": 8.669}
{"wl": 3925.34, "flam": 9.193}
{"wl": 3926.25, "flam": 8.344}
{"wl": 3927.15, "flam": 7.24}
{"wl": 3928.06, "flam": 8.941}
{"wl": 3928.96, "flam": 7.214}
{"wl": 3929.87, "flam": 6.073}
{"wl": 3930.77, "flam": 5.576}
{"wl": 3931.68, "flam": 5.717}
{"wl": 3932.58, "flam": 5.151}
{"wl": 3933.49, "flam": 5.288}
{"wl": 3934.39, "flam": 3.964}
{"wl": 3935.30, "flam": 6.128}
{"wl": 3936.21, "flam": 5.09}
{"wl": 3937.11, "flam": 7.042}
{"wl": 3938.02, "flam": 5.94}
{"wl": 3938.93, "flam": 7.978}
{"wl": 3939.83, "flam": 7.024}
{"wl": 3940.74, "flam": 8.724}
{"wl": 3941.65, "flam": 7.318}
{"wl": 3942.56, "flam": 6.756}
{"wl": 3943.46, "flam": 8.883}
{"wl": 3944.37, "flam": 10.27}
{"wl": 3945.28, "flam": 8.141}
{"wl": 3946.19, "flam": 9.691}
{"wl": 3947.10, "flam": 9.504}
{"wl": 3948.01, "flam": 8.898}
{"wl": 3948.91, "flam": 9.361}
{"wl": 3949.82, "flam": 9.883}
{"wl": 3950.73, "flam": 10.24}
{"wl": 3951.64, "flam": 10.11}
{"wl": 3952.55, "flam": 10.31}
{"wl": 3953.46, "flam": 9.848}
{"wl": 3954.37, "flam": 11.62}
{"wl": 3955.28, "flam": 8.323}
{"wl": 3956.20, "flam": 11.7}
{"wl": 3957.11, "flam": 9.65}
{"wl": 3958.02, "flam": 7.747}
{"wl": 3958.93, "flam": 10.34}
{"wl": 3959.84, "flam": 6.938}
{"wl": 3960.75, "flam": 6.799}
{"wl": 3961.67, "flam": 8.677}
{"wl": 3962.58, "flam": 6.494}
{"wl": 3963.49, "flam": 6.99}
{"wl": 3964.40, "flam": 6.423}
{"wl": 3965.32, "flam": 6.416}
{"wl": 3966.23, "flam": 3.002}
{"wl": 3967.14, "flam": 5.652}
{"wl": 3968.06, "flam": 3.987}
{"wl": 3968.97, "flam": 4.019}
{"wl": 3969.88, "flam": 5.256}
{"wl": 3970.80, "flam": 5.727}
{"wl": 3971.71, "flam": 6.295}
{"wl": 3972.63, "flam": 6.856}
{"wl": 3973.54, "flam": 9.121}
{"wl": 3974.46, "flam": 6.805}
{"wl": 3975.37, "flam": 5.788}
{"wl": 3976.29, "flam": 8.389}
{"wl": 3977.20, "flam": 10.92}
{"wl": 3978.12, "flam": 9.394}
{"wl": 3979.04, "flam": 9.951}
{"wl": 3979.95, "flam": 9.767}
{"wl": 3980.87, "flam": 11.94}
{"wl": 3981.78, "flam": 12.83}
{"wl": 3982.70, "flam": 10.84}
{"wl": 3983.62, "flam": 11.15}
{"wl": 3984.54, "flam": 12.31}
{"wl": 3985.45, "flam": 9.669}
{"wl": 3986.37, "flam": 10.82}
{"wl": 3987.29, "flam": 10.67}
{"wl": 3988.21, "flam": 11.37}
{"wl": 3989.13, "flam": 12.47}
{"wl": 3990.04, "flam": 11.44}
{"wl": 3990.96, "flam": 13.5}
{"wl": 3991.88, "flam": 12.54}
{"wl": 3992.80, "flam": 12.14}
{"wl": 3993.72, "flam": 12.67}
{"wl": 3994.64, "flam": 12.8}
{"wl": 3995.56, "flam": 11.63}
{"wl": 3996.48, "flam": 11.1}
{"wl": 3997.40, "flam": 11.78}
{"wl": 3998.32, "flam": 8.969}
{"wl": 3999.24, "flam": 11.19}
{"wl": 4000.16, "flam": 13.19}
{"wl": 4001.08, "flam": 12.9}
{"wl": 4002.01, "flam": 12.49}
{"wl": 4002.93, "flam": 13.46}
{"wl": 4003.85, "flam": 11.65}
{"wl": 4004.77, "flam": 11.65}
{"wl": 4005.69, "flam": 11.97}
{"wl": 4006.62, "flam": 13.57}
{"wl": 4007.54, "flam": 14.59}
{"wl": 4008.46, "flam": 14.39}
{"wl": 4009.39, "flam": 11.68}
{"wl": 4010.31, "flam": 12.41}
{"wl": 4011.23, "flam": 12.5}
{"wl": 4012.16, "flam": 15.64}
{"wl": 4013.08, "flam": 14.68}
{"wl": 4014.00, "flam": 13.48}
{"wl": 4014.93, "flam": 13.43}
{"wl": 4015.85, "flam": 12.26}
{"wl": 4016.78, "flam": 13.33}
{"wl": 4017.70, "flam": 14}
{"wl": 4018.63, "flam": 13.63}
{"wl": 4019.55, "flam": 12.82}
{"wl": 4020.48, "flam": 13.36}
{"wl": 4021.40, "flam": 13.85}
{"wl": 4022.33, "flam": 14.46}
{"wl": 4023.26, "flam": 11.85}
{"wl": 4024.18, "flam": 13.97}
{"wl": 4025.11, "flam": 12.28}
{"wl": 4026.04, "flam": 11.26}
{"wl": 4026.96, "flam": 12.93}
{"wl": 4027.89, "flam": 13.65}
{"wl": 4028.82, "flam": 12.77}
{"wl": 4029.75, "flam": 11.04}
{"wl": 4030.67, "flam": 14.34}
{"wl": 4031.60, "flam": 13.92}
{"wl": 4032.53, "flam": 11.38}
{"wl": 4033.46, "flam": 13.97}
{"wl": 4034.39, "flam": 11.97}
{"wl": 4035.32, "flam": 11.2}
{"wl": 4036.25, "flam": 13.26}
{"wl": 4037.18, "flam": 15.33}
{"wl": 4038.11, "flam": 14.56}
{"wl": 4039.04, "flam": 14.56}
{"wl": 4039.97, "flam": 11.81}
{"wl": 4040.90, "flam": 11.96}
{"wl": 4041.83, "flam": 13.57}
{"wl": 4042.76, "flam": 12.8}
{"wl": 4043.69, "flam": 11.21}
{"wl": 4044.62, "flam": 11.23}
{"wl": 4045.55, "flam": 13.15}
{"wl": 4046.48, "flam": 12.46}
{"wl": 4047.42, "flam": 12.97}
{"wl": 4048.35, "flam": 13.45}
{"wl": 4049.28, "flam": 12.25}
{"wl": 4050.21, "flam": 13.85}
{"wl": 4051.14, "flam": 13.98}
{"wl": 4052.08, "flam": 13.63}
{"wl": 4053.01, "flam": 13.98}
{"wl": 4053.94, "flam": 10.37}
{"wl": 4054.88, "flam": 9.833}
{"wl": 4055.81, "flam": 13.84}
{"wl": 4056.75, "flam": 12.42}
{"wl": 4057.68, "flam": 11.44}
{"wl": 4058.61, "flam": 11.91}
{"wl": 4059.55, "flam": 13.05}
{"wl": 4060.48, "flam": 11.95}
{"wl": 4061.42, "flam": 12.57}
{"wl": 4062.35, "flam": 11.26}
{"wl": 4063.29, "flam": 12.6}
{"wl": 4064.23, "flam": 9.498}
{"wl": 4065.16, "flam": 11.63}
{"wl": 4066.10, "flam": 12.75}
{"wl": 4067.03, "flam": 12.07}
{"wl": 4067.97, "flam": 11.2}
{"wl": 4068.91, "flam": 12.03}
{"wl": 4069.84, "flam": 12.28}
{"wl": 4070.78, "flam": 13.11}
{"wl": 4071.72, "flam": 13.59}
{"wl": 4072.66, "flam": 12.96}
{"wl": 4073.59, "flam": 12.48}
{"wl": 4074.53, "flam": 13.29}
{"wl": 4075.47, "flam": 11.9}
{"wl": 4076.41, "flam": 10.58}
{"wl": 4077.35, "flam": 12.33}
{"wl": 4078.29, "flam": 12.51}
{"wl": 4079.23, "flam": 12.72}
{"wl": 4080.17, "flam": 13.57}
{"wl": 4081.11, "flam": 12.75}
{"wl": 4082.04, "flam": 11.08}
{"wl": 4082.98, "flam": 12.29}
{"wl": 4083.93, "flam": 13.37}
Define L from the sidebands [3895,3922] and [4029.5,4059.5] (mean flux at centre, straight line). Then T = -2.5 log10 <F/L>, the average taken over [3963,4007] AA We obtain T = 0.17 mag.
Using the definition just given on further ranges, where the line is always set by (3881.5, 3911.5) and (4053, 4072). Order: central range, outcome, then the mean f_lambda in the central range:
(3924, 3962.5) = 0.18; 8.09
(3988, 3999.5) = -0.12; 11.8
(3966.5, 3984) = 0.26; 8.08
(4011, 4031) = -0.19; 13.3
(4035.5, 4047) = -0.12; 12.9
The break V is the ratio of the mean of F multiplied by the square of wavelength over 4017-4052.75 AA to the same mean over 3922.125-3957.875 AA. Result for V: 1.67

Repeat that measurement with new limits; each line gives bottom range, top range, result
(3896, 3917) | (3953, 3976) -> 0.74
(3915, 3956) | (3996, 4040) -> 1.61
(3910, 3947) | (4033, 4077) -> 1.60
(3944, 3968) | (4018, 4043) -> 1.60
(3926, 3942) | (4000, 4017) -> 2.07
